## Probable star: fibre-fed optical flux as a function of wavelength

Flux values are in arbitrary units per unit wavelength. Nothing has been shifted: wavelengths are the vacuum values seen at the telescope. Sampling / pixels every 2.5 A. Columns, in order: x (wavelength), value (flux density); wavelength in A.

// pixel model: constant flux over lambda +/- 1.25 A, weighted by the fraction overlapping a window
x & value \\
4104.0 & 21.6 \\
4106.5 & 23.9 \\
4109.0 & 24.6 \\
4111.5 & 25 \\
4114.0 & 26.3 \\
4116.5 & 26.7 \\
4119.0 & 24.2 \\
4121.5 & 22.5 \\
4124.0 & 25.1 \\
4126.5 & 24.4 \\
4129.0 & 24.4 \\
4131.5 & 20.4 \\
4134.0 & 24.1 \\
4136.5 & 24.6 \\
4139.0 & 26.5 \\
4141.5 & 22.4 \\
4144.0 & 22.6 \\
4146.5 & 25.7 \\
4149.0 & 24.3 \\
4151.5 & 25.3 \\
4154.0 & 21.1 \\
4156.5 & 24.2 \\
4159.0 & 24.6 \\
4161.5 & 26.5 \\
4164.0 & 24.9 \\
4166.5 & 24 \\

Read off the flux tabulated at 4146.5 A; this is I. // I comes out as 25.7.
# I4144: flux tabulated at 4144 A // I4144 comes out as 22.6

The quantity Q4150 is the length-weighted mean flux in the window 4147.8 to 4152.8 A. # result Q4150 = 24.8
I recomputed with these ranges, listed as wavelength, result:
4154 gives 21.1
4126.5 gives 24.4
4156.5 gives 24.2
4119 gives 24.2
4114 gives 26.3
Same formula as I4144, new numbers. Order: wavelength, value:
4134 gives 24.1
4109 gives 24.6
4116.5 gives 26.7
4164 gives 24.9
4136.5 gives 24.6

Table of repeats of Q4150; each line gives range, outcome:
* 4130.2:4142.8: 23.6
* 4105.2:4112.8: 24.5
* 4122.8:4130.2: 24.6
